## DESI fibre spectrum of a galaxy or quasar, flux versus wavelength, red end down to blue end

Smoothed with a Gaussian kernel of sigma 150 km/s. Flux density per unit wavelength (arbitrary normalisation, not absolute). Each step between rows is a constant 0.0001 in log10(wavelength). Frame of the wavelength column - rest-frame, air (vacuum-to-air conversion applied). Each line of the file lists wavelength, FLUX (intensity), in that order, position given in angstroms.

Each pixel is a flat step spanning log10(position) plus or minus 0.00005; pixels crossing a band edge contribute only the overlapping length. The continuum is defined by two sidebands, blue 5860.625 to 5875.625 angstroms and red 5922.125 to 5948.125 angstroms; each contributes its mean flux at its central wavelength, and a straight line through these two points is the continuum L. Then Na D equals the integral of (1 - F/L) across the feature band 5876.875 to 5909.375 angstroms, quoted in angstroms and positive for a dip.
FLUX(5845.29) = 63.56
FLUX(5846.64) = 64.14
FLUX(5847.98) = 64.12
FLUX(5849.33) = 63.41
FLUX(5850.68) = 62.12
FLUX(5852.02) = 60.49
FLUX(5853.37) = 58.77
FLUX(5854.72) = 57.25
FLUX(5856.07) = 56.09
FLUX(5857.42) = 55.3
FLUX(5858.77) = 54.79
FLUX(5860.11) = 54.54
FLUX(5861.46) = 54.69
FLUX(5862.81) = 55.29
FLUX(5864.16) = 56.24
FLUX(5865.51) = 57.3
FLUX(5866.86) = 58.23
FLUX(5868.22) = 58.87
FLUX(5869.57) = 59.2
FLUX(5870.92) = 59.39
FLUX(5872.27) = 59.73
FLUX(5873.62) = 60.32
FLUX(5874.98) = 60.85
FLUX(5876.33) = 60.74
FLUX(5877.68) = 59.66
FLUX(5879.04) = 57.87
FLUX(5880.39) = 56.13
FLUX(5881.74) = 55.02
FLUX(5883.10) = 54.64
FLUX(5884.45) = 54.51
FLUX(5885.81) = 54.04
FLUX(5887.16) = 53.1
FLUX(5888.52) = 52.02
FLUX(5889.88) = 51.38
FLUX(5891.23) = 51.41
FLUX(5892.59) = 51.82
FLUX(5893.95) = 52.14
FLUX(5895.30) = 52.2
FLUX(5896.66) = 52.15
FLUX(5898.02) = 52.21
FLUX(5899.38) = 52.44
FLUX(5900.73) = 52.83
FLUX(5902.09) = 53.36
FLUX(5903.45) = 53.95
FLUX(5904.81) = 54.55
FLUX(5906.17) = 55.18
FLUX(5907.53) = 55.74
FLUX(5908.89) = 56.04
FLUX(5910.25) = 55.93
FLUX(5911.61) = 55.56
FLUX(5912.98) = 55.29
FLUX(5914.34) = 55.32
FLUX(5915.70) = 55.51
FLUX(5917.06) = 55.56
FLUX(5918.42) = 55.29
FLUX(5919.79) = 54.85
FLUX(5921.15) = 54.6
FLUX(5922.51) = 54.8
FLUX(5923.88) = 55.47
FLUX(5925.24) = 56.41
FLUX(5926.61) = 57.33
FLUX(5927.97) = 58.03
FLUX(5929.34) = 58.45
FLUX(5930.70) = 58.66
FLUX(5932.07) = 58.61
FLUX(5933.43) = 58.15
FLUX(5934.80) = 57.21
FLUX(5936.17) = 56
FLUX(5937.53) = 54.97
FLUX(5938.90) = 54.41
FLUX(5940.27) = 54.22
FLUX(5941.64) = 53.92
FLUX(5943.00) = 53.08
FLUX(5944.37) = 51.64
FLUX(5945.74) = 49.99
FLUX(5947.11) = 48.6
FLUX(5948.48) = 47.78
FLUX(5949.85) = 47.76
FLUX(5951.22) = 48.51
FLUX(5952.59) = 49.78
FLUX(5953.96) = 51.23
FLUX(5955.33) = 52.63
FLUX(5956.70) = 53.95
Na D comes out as 1.7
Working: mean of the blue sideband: 58.1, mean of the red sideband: 55.2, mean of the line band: 54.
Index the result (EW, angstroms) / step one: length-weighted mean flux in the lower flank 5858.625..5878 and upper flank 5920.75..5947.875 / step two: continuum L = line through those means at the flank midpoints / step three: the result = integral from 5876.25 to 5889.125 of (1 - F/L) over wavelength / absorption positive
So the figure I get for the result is 0.4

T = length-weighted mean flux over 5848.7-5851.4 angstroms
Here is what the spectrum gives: 62.8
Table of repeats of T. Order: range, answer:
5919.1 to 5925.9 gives 55.2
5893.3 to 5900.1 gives 52.3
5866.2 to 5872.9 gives 59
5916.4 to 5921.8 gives 55.1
